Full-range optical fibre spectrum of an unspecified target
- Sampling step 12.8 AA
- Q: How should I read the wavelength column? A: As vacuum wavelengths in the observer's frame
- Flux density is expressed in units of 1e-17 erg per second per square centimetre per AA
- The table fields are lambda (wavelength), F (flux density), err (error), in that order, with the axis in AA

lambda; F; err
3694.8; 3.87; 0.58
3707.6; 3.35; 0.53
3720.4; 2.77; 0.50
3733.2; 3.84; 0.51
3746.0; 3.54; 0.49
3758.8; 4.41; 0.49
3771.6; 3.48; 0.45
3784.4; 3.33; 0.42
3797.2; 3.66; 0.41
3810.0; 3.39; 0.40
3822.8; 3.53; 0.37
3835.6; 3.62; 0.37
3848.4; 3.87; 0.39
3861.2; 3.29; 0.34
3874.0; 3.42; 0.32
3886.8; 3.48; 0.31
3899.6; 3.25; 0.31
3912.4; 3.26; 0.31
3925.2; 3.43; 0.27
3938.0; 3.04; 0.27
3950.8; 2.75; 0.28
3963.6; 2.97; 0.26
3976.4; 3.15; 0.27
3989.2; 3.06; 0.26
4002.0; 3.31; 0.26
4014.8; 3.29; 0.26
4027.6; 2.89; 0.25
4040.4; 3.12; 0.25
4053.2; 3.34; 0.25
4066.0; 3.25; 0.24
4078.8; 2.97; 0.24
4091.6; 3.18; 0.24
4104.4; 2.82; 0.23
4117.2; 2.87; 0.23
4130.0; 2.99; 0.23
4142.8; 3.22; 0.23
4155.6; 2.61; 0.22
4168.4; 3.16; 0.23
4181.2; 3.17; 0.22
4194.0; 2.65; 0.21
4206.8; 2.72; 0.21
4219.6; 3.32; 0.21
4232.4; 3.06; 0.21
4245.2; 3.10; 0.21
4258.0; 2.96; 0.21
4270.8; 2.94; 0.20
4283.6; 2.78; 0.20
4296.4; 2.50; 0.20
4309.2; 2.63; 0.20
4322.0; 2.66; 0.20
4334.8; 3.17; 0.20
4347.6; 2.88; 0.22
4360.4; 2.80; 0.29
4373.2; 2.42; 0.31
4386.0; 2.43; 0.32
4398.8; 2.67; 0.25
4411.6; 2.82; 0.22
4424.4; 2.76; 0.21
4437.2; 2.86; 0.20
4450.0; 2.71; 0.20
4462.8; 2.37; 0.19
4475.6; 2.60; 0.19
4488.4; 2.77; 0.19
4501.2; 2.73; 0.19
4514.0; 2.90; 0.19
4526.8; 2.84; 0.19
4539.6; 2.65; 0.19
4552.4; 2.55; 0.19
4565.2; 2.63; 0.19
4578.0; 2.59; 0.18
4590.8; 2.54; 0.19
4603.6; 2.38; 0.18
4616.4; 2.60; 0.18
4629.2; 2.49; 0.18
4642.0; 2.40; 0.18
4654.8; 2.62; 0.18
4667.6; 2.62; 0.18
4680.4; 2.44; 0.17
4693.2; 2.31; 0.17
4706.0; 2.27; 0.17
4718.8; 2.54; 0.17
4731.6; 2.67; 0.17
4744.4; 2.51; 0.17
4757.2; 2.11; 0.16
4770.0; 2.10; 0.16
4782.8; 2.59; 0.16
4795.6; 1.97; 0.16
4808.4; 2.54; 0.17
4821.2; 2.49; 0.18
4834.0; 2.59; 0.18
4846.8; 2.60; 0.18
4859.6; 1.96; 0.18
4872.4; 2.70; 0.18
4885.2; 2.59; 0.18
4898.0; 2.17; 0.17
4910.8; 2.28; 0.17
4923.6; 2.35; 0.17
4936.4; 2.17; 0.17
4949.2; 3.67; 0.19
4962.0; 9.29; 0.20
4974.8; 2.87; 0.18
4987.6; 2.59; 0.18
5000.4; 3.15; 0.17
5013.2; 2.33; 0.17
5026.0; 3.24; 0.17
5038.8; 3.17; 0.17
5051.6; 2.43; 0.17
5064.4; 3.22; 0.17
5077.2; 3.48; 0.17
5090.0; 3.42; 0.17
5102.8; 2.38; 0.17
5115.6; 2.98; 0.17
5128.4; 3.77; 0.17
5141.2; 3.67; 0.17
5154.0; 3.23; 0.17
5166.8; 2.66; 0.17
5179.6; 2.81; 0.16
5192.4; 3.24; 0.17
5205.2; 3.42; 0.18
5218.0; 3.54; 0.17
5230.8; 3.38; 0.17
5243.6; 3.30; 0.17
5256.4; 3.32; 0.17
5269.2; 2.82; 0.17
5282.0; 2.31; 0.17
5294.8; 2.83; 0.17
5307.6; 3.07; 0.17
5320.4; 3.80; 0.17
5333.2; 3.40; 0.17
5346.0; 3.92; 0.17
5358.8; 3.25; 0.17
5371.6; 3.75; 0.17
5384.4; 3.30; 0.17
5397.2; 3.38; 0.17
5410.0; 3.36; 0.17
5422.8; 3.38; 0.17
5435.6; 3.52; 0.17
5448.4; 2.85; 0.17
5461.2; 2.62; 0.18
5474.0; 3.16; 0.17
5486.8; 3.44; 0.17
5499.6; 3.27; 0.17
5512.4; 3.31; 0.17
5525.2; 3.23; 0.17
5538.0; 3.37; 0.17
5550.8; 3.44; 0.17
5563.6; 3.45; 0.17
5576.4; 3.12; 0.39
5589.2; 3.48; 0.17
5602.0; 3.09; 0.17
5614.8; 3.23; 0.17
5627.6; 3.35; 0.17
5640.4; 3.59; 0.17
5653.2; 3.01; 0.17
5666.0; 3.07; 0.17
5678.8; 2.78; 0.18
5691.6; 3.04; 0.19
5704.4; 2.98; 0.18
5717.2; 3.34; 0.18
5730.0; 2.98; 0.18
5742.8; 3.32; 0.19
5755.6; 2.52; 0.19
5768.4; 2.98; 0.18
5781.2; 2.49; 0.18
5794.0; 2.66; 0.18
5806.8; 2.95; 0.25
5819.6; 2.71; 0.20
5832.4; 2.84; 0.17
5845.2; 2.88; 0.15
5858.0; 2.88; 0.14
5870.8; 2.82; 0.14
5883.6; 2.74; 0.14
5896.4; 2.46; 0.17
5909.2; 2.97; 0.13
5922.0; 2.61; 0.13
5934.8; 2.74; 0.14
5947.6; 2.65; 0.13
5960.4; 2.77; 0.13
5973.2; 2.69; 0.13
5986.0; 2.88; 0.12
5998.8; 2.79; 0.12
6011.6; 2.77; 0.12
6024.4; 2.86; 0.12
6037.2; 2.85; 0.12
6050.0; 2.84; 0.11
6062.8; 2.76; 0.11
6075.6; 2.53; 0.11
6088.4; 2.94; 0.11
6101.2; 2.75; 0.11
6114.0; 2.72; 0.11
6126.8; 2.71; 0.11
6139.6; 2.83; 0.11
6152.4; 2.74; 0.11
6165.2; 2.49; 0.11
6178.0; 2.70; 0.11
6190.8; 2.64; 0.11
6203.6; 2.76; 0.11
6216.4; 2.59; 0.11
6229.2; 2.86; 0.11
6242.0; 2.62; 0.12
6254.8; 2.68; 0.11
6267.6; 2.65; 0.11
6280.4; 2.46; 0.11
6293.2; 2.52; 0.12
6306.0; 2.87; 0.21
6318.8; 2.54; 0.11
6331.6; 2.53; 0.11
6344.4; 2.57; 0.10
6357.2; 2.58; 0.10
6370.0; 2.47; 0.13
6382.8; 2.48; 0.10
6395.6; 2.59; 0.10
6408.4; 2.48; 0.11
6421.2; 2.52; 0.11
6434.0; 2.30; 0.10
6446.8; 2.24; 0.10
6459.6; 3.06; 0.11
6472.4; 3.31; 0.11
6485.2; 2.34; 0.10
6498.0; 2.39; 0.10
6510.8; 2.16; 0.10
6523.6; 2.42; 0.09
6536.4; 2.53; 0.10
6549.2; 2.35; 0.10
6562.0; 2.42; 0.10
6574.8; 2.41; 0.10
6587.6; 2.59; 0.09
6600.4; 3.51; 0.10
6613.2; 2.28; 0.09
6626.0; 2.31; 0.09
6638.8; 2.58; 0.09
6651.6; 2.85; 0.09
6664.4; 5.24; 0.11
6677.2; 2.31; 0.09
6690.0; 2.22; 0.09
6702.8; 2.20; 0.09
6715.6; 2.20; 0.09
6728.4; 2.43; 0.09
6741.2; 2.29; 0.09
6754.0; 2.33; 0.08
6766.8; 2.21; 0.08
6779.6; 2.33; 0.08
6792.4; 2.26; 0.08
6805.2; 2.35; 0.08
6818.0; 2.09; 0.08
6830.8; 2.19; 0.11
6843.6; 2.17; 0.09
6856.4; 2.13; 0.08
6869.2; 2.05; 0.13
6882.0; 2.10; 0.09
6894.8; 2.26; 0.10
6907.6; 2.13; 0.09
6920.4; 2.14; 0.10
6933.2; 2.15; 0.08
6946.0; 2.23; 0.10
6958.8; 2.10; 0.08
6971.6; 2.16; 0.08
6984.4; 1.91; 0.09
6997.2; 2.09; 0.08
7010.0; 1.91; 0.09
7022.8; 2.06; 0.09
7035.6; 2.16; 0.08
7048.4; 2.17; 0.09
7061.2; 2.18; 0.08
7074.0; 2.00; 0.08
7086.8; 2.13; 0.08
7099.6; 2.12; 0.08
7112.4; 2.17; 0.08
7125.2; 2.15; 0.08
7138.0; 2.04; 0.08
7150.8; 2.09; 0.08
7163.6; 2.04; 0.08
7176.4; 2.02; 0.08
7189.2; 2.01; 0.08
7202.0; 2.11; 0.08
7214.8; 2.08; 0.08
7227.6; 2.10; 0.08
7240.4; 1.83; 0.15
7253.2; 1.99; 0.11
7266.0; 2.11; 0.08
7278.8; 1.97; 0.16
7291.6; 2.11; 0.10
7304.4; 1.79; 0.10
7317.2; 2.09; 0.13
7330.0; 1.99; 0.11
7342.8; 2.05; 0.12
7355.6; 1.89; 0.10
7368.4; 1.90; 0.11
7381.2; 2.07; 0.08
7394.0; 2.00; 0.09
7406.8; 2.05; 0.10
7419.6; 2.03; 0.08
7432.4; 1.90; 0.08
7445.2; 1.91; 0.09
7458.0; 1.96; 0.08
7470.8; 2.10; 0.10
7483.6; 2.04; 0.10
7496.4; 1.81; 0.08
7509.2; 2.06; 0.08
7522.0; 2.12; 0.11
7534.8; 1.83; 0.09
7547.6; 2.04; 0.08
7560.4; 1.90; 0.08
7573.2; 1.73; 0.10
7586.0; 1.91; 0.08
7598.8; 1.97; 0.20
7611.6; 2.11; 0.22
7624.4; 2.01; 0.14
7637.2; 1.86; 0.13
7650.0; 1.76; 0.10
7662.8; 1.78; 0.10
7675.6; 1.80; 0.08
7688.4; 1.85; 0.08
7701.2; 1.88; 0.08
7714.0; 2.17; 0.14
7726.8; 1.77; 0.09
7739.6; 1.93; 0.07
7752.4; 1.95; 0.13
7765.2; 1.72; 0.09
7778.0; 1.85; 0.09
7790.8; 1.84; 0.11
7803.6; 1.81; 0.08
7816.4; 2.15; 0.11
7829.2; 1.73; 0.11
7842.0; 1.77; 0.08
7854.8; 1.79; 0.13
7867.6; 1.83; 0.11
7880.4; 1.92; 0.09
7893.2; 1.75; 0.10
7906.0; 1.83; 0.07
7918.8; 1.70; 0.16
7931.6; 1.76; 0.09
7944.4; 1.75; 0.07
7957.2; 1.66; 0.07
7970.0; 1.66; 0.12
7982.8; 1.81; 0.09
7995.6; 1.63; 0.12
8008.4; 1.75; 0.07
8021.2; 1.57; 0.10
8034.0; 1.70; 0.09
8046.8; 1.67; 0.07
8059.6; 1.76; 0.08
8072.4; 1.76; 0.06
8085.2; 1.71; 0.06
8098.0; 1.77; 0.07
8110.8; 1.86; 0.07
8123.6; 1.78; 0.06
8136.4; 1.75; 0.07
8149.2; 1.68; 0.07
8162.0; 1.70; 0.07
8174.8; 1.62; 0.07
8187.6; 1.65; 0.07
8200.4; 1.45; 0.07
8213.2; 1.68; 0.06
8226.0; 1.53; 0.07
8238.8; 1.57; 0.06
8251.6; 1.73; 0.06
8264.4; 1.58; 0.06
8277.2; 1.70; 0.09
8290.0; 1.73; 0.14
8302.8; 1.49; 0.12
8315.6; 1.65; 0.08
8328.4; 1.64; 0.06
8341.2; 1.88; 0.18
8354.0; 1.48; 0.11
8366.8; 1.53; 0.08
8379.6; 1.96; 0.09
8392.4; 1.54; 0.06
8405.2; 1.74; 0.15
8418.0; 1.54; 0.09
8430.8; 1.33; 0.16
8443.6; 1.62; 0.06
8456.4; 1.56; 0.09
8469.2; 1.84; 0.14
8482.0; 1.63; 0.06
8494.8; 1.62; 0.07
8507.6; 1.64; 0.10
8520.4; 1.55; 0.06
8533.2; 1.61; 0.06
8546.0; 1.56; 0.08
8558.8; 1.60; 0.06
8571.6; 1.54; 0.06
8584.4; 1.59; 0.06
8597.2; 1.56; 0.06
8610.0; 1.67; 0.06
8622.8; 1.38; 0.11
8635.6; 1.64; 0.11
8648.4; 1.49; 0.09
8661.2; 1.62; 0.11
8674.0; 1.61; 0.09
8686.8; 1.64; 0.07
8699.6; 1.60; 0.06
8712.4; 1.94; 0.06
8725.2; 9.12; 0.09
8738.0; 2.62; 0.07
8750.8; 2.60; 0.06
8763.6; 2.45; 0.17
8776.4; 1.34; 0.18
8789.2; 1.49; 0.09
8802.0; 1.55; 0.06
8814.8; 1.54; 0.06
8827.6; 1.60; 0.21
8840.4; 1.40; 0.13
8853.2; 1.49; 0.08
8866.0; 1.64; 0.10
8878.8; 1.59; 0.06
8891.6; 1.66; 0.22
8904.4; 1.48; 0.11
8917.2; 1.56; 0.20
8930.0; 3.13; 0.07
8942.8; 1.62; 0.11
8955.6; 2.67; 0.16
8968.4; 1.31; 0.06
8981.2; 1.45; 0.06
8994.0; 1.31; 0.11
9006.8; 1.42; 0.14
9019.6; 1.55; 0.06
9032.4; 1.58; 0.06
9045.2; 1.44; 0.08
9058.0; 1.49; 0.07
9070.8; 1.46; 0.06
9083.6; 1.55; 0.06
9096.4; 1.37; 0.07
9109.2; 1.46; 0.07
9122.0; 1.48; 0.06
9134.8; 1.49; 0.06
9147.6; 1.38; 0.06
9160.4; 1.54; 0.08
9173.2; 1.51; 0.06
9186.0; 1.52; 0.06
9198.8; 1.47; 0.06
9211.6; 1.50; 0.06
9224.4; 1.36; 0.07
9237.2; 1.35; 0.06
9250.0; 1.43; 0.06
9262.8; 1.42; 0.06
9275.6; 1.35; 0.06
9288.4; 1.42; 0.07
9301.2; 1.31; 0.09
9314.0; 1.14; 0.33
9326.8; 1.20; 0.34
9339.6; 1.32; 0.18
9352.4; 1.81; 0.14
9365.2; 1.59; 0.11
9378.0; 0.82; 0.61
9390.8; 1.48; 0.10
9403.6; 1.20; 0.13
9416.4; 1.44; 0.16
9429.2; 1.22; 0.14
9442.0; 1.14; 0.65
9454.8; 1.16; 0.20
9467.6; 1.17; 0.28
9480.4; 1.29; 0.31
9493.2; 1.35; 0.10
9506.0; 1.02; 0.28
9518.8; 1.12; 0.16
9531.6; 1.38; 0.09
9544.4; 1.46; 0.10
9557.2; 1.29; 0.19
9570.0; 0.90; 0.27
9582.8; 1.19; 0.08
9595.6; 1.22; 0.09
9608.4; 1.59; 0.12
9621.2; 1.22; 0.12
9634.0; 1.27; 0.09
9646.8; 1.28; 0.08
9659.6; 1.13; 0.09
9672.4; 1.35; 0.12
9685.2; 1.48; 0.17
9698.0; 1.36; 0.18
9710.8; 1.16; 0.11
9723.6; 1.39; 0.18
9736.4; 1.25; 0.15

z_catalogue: 0.33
